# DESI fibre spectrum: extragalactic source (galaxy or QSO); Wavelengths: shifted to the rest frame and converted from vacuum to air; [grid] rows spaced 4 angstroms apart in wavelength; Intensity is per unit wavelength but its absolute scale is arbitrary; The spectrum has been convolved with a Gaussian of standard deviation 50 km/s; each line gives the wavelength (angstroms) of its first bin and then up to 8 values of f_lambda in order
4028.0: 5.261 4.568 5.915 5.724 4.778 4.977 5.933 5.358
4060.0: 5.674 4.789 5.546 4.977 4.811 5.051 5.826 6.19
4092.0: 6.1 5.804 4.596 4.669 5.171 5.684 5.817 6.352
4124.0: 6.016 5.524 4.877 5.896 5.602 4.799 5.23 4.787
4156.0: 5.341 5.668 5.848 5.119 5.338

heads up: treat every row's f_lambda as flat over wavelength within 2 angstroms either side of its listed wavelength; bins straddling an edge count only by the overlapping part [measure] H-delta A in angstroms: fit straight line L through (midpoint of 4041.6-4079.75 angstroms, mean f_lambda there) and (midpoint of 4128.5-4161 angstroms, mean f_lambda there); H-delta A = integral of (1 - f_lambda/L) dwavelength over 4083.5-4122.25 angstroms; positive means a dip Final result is -2.8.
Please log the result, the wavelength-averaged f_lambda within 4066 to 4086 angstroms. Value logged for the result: 5.24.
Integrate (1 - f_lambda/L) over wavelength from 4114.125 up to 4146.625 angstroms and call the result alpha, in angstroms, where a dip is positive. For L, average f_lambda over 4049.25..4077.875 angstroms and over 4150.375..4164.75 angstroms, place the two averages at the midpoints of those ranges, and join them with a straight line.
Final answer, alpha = -1.5 angstroms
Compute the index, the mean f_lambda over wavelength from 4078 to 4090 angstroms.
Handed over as 5.69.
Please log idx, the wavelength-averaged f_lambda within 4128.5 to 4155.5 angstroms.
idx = 5.22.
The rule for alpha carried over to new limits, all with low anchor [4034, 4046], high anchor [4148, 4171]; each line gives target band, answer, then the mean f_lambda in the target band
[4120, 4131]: -0.85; 5.79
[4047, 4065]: 0.19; 5.4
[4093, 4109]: 0.85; 5.12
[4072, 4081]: 0.84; 4.93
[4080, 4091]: -0.85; 5.84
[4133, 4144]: -0.27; 5.5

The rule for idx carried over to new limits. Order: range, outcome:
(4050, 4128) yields 5.49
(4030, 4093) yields 5.38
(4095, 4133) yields 5.46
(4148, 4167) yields 5.38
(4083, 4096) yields 6.02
